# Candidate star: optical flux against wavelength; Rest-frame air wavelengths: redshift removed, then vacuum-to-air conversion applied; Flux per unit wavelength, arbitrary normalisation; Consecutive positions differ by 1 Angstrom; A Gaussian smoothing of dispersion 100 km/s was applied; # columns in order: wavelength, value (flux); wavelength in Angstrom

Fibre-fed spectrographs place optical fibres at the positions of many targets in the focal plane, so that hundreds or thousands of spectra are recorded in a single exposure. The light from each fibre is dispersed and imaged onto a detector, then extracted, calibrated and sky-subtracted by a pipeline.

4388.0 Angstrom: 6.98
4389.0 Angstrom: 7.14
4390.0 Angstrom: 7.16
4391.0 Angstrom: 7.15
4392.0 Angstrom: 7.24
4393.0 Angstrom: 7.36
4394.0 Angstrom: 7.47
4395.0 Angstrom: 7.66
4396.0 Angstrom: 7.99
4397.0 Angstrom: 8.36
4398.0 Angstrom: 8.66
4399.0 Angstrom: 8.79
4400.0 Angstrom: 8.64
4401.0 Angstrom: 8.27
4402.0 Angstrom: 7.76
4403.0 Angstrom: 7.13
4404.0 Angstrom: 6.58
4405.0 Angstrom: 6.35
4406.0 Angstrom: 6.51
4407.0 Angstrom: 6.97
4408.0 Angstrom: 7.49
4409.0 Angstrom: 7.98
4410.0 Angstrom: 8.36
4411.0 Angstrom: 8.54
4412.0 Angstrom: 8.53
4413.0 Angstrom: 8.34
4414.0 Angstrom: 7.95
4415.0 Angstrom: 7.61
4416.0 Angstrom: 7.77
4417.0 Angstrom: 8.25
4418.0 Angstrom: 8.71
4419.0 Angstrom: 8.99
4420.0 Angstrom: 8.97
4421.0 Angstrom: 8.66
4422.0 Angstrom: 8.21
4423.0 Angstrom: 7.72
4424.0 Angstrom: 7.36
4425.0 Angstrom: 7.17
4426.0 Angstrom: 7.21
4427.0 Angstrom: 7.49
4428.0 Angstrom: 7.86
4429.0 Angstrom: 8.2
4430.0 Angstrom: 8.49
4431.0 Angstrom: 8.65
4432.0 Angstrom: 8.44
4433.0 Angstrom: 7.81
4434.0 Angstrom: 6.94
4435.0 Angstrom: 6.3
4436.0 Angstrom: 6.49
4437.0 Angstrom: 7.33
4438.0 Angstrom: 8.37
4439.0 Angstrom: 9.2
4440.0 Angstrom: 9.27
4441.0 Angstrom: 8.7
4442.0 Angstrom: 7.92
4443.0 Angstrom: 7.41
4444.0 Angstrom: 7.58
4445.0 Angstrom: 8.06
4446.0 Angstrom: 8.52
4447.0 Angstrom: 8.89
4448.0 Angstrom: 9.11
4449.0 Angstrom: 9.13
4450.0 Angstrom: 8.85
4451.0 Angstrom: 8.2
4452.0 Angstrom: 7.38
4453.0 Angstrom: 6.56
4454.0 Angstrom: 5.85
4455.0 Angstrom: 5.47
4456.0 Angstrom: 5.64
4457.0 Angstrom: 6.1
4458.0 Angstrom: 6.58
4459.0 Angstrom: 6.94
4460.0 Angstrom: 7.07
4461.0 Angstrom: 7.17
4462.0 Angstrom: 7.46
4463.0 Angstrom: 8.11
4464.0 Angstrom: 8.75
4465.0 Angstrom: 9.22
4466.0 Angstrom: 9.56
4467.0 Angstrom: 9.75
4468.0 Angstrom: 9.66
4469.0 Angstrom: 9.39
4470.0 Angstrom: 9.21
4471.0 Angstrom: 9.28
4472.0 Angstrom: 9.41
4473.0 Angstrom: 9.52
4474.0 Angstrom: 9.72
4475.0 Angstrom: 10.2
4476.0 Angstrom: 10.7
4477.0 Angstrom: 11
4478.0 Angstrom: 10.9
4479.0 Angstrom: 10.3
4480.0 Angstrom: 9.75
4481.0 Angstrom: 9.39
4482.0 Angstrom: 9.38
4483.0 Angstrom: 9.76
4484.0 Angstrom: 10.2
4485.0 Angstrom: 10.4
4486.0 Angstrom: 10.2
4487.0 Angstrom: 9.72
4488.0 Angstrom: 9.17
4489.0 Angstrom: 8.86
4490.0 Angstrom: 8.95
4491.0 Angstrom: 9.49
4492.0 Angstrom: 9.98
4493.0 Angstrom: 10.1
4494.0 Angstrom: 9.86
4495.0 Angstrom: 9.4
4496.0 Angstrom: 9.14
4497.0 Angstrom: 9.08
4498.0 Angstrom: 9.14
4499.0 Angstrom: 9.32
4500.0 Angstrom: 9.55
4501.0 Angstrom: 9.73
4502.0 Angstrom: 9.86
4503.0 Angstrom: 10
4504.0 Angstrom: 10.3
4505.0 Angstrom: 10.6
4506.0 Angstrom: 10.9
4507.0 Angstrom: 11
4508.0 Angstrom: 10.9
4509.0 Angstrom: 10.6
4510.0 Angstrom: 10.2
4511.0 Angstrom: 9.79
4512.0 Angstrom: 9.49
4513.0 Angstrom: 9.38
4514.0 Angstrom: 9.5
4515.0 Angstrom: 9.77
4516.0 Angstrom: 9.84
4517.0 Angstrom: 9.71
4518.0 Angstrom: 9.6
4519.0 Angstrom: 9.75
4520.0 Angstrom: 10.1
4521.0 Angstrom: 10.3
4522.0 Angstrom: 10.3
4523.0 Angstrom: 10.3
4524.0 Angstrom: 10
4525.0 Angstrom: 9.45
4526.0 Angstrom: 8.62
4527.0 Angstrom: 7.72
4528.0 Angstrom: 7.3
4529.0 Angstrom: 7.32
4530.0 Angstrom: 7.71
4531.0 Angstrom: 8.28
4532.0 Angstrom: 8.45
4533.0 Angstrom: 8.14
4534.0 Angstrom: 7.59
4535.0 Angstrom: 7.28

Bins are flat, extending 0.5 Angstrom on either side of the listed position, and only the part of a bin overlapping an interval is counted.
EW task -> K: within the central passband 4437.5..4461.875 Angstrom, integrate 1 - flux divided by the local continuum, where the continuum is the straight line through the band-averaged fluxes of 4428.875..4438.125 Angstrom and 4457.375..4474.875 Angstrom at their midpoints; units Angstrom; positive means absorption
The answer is 1.4 Angstrom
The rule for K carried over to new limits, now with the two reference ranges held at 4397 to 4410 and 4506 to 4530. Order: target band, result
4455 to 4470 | 1.3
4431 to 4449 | 0.4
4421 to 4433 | 0.2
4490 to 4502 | -0.4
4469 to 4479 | -1.3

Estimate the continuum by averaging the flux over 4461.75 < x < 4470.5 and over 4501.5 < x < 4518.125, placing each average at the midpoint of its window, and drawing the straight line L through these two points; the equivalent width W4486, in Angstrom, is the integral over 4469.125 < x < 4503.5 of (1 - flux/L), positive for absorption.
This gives -0.7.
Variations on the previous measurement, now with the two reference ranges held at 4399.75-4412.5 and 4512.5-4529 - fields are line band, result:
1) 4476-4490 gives -1.76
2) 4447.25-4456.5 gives 1.02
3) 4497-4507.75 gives -1.05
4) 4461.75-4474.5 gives -0.90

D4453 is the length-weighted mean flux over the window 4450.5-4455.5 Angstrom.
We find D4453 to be 6.69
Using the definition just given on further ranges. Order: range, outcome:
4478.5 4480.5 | 10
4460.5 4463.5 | 7.58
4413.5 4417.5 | 7.89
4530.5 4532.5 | 8.36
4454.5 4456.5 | 5.55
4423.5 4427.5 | 7.31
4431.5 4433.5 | 8.12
